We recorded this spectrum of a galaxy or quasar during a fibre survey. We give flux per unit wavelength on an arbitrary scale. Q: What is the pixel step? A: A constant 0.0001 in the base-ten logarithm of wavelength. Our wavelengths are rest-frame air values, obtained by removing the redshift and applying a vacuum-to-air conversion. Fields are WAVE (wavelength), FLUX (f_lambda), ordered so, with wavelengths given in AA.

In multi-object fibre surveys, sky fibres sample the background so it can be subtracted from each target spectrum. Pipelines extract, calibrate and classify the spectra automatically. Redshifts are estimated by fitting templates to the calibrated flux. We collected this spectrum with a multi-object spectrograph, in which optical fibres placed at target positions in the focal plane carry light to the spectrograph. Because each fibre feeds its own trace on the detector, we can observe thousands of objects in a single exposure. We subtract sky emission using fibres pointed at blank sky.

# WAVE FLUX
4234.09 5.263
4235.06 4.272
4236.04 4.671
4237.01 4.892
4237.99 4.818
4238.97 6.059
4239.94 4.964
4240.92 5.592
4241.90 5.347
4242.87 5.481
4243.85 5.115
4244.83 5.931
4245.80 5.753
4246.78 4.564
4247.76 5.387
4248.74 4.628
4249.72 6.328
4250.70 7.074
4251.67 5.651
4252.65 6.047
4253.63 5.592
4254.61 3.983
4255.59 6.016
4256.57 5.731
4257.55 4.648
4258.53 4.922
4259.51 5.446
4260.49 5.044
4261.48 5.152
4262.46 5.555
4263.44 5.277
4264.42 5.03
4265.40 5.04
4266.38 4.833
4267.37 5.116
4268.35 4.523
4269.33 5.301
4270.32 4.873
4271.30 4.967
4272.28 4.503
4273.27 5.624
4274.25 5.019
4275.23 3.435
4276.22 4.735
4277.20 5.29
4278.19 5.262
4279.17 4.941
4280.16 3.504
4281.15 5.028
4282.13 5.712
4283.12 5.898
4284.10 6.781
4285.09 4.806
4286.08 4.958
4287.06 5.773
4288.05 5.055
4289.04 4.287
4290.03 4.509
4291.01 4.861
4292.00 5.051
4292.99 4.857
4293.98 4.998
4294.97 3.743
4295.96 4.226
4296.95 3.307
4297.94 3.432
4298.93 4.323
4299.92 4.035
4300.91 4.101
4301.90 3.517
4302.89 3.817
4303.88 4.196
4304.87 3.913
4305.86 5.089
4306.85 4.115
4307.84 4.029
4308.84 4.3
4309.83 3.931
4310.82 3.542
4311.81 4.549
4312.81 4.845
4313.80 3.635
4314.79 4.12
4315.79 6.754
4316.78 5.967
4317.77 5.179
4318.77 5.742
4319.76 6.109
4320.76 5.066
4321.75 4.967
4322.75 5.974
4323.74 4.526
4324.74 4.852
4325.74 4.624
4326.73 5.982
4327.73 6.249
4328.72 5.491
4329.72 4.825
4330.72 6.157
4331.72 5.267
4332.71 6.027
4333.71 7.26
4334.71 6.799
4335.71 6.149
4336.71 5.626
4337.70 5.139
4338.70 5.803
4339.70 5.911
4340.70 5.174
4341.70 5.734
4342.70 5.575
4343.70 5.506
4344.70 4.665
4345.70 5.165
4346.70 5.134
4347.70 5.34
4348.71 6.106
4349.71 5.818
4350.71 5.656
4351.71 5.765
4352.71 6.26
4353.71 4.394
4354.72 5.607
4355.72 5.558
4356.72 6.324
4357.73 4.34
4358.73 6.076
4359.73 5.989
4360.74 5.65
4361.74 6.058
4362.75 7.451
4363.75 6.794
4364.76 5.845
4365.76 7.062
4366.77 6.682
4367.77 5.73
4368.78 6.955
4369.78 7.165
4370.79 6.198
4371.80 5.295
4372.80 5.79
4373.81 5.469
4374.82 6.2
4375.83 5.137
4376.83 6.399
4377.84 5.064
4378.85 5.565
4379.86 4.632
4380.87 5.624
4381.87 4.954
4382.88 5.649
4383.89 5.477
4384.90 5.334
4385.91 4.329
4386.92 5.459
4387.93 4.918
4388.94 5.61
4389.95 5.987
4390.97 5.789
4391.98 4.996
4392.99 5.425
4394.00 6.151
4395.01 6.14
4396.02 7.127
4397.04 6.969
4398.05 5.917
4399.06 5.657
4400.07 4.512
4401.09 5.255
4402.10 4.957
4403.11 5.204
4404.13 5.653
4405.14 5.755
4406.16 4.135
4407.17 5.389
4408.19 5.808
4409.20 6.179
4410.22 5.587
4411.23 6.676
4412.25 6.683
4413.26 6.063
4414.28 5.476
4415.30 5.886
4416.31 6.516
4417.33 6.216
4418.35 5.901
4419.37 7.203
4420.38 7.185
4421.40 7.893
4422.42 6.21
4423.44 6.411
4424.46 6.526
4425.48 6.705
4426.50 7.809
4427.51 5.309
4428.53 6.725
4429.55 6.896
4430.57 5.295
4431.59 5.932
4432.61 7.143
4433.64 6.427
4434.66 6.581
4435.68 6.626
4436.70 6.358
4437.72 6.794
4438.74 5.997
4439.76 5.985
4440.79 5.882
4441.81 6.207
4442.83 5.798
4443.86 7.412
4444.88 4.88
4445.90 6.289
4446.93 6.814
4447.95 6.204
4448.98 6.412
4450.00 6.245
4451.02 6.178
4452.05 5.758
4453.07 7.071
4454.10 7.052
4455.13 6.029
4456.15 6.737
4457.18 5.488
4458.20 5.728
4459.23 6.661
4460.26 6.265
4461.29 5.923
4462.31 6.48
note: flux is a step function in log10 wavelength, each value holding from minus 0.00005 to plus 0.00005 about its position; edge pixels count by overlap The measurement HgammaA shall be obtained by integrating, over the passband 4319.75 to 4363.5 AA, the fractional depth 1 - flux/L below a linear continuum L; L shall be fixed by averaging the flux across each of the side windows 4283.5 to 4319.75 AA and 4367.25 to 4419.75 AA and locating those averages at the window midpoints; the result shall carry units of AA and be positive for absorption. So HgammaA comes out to -4.8 AA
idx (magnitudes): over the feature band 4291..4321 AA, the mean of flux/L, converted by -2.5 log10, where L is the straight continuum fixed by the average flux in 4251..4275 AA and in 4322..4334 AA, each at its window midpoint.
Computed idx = 0.21 mag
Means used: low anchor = 5.16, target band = 4.48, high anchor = 5.56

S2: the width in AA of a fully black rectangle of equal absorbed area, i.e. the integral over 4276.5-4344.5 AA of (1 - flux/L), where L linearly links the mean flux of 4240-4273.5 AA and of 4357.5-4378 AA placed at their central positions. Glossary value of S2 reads 8.1 AA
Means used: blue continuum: 5.29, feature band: 5.01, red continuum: 6.11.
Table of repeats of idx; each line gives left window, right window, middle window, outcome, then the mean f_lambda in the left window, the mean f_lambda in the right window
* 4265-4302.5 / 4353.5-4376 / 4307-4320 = 0.10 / 4.74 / 6.02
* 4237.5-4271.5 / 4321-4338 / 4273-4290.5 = 0.08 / 5.31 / 5.64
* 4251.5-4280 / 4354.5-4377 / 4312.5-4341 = 0.03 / 5.06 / 6.08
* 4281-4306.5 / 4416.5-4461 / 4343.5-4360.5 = -0.04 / 4.62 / 6.4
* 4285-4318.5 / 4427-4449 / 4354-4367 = -0.16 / 4.47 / 6.27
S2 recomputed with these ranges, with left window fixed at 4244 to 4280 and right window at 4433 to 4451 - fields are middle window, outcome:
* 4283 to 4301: 2.3 AA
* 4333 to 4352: -0.1 AA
